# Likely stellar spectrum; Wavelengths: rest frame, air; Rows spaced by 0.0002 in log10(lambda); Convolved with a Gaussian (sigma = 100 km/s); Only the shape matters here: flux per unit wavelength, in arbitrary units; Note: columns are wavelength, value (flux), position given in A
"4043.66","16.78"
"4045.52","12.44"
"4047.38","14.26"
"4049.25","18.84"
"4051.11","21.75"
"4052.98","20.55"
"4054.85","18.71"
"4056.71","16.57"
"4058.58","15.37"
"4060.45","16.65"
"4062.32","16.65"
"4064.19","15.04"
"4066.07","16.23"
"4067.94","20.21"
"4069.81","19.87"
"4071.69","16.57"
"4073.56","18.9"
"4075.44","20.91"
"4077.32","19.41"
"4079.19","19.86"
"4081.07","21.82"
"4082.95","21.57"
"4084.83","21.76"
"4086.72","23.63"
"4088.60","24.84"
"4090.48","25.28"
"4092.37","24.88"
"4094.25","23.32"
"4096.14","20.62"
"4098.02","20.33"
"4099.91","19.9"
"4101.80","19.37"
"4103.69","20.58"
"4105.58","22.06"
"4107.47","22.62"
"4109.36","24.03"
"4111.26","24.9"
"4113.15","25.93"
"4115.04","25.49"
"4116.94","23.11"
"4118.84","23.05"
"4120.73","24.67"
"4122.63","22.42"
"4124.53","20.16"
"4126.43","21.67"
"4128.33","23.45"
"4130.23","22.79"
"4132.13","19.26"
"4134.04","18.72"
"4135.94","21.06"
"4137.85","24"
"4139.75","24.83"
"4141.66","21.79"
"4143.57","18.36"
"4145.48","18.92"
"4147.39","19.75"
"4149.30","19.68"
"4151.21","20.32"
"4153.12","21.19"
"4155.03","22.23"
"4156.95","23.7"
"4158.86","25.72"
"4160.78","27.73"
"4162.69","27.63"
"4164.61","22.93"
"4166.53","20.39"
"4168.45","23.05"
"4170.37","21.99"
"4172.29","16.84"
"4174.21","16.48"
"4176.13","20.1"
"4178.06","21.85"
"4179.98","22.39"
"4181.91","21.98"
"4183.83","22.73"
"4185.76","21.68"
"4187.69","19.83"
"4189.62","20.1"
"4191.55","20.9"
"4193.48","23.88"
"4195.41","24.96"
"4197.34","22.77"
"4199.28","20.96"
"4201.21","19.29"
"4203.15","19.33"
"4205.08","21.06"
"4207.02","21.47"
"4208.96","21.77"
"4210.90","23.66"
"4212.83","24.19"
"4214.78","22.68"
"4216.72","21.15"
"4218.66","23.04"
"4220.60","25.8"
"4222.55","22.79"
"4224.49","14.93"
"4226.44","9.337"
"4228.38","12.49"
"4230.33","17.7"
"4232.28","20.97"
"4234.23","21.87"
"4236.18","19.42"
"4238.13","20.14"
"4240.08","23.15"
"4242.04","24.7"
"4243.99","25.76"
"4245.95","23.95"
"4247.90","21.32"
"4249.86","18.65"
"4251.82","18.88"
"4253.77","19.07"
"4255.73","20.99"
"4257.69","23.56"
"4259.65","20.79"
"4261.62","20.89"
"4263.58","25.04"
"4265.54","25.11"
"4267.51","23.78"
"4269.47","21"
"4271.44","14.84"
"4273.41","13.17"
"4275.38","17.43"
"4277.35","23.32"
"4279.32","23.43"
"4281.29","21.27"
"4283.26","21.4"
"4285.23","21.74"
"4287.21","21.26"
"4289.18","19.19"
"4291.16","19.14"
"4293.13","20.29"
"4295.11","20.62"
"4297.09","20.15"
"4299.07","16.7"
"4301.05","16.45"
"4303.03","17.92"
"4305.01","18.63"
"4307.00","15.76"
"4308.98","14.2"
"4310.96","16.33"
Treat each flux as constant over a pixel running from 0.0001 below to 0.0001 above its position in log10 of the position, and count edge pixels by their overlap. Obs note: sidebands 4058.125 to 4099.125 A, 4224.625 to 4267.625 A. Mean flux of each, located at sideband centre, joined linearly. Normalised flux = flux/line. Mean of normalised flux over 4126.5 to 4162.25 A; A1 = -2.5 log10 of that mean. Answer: -0.080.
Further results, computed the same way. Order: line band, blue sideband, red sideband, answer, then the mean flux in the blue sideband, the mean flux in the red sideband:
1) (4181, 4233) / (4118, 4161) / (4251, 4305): 0.016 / 21.9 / 20.2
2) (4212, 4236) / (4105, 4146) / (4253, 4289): 0.093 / 22.5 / 21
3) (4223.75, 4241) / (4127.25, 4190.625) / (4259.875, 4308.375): 0.158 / 21.6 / 19.9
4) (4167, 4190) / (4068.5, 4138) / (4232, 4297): 0.040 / 21.9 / 21.1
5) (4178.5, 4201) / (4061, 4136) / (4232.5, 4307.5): -0.049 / 21.4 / 20.6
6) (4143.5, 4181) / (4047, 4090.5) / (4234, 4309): -0.094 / 19.3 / 20.4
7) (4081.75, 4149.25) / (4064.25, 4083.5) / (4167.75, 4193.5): -0.120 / 19.3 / 20.9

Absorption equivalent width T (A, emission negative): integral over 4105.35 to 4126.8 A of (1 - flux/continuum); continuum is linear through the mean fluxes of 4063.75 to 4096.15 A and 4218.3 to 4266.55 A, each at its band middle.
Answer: -2.61 A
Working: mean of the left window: 20.9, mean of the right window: 20.8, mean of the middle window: 23.4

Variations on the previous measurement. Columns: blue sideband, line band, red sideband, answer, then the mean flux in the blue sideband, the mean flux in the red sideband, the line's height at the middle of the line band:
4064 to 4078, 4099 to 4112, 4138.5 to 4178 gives -1.36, 18.5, 21.7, 19.8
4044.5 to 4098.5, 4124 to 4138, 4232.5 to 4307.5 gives -1.00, 19.5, 20.6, 19.9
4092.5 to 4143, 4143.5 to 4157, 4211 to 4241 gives 0.75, 22.3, 20.1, 21.7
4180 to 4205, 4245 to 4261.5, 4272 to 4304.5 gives -0.52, 21.5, 19.5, 20.3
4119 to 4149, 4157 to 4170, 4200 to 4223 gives -1.60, 21.5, 22.2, 21.7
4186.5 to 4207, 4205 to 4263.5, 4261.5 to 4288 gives 0.61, 21.3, 21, 21.2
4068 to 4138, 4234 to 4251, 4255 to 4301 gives -1.02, 21.9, 20.6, 20.8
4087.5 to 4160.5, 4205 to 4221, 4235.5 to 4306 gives -1.09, 22.3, 20.6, 21.3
